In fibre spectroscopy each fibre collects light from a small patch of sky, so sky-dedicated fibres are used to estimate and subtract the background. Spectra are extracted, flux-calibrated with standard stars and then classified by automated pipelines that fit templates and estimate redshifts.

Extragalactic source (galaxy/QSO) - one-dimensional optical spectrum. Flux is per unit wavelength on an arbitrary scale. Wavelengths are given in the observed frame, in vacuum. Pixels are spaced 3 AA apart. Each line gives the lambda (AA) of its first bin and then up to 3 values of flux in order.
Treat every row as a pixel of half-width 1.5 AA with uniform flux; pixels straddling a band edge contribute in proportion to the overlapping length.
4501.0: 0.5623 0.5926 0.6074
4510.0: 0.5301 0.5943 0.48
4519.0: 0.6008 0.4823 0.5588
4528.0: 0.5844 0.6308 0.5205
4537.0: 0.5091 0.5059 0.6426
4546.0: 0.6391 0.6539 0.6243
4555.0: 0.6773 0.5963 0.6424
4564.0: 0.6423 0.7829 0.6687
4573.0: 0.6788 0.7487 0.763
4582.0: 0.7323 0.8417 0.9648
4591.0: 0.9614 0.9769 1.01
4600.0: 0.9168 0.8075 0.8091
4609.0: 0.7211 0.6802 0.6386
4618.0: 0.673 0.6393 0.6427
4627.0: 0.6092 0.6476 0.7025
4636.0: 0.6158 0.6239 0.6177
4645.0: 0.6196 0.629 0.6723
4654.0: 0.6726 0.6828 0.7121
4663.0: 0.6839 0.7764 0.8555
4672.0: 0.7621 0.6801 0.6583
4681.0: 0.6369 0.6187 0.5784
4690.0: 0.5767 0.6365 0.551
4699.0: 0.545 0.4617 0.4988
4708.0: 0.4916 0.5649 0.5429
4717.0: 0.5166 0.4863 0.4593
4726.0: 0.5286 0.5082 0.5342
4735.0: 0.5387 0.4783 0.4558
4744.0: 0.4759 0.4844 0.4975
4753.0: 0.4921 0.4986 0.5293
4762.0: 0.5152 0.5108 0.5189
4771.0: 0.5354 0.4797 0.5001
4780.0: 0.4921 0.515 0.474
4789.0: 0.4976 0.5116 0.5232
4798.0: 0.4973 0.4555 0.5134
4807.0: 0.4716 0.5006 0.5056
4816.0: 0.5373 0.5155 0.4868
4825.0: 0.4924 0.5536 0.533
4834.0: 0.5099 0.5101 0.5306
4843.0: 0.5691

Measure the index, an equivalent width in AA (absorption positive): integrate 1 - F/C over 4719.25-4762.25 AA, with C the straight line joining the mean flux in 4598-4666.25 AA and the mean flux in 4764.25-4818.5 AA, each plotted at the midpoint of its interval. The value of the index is 4.8 AA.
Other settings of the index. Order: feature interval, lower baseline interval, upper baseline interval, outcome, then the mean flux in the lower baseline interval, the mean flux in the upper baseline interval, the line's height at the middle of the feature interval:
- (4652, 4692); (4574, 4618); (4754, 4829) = 0.8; 0.82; 0.505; 0.697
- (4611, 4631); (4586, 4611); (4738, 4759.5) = 4.4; 0.891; 0.488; 0.83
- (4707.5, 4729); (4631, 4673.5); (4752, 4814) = 2.9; 0.687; 0.502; 0.594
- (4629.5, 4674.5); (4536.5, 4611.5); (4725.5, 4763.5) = -3.9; 0.743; 0.502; 0.633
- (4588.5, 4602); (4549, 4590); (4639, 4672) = -4.7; 0.721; 0.692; 0.712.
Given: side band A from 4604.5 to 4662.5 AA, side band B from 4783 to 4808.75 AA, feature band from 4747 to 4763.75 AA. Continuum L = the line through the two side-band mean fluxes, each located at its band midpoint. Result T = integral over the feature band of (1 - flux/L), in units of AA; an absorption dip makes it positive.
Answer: 1.0 AA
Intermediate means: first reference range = 0.664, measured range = 0.505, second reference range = 0.494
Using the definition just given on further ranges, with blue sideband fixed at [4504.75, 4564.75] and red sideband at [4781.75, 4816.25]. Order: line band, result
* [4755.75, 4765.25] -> -0.08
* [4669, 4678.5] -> -3.33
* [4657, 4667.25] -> -3.26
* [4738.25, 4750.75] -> 0.95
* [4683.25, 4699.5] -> -1.55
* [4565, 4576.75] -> -2.89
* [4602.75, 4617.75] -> -4.26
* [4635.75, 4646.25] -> -1.32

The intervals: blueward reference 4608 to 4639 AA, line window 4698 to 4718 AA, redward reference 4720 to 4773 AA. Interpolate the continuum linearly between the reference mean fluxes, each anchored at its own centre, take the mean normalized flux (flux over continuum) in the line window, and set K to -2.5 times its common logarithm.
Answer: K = 0.07 mag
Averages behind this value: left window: 0.654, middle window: 0.517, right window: 0.503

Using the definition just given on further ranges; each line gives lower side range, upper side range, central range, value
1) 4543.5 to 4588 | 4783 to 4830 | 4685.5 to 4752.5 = 0.11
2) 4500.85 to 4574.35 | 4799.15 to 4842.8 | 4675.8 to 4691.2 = -0.12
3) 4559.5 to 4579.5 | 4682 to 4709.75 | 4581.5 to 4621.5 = -0.23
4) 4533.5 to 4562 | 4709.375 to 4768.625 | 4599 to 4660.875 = -0.21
